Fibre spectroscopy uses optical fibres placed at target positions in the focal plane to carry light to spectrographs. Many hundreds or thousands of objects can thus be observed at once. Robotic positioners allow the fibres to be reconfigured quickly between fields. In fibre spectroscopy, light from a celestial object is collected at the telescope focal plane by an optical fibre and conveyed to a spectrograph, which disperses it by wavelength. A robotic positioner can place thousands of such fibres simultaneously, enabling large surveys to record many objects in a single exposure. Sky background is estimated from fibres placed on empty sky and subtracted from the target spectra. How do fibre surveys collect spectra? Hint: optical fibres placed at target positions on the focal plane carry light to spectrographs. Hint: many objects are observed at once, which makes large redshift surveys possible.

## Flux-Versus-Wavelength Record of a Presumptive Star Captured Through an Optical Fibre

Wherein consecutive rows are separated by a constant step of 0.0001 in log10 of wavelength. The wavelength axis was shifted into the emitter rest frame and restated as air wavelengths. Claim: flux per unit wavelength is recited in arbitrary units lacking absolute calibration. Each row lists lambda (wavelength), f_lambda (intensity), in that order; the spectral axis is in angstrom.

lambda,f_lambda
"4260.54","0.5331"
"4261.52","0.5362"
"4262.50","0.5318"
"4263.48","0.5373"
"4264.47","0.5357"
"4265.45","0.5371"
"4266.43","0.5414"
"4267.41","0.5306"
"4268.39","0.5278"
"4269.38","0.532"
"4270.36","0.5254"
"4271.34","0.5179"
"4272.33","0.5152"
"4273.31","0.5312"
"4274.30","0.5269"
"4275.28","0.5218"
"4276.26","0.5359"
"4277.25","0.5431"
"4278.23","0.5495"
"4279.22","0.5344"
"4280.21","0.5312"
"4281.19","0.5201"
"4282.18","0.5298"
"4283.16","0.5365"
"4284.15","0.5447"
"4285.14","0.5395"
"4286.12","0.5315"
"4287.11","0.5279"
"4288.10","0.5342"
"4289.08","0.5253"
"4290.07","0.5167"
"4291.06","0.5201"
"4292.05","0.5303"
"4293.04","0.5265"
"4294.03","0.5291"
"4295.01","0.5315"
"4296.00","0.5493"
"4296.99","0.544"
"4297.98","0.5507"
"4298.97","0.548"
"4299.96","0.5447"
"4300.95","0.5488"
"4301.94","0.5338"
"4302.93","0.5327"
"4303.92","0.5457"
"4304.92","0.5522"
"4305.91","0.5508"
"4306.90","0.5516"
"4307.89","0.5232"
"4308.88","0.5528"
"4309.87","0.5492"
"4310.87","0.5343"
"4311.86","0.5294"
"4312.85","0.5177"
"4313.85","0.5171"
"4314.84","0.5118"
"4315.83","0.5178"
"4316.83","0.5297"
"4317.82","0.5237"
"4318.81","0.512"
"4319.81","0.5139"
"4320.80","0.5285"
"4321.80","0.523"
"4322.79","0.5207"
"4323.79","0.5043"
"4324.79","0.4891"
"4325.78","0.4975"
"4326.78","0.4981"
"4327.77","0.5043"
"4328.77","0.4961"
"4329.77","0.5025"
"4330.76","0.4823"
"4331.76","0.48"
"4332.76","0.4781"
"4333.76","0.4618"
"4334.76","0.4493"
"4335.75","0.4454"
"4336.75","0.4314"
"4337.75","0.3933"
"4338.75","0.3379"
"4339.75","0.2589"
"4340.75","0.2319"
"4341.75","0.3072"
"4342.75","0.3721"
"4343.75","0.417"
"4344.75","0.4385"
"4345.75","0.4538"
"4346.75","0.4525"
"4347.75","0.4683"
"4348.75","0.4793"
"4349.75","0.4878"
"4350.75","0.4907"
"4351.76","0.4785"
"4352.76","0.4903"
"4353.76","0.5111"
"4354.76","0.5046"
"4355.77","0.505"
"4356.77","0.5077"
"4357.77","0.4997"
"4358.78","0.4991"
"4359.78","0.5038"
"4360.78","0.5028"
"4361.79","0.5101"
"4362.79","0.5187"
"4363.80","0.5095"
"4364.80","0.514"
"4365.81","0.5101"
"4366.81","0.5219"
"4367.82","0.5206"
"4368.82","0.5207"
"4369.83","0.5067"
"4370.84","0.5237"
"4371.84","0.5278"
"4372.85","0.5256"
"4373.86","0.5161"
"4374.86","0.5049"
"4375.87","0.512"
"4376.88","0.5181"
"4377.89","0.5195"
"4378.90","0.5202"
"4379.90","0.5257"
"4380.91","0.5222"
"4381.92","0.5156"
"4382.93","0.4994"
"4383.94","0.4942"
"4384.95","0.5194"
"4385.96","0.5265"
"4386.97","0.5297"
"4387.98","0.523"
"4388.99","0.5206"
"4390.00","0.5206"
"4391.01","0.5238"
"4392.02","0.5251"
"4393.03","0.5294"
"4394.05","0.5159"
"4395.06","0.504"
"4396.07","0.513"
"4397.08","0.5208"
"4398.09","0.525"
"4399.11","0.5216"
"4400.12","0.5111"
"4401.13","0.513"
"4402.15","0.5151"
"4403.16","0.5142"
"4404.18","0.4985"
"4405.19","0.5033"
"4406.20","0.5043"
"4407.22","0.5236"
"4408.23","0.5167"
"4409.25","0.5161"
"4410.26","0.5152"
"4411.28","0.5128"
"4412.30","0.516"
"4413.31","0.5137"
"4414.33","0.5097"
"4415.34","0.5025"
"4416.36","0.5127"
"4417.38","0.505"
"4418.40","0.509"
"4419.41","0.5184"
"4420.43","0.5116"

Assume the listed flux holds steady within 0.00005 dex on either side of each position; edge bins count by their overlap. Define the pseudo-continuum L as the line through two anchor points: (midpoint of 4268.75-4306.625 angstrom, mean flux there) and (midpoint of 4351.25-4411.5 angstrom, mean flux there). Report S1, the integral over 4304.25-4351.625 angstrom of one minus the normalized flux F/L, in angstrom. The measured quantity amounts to 4.5 angstrom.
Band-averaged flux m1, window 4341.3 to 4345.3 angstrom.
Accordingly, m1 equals 0.386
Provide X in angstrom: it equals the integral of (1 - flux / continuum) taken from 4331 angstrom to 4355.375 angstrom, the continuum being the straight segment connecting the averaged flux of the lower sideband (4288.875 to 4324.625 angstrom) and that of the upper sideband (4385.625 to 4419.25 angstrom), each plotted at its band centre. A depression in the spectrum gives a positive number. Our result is 4.4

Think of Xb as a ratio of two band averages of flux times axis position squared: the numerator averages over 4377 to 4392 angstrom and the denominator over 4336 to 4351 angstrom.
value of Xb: 1.3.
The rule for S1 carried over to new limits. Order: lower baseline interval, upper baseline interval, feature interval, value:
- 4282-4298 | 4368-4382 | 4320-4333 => 0.6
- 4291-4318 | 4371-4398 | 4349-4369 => 0.7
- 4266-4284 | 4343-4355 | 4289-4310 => -1.2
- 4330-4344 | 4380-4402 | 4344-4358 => -1.7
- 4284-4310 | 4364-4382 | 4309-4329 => 0.6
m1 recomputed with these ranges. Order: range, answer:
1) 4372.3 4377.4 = 0.515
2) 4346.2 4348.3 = 0.461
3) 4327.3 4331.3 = 0.496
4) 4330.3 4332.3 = 0.48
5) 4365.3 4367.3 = 0.516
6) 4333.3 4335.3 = 0.457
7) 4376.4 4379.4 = 0.519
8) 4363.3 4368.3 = 0.515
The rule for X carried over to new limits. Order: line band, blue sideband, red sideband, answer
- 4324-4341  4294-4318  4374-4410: 2.9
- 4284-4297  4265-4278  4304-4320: 0.0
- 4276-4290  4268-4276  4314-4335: -0.4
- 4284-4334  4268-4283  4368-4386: 0.1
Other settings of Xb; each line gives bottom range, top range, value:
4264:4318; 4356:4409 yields 1.01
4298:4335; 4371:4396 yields 1.03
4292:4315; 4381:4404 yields 1.00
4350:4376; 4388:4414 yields 1.03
